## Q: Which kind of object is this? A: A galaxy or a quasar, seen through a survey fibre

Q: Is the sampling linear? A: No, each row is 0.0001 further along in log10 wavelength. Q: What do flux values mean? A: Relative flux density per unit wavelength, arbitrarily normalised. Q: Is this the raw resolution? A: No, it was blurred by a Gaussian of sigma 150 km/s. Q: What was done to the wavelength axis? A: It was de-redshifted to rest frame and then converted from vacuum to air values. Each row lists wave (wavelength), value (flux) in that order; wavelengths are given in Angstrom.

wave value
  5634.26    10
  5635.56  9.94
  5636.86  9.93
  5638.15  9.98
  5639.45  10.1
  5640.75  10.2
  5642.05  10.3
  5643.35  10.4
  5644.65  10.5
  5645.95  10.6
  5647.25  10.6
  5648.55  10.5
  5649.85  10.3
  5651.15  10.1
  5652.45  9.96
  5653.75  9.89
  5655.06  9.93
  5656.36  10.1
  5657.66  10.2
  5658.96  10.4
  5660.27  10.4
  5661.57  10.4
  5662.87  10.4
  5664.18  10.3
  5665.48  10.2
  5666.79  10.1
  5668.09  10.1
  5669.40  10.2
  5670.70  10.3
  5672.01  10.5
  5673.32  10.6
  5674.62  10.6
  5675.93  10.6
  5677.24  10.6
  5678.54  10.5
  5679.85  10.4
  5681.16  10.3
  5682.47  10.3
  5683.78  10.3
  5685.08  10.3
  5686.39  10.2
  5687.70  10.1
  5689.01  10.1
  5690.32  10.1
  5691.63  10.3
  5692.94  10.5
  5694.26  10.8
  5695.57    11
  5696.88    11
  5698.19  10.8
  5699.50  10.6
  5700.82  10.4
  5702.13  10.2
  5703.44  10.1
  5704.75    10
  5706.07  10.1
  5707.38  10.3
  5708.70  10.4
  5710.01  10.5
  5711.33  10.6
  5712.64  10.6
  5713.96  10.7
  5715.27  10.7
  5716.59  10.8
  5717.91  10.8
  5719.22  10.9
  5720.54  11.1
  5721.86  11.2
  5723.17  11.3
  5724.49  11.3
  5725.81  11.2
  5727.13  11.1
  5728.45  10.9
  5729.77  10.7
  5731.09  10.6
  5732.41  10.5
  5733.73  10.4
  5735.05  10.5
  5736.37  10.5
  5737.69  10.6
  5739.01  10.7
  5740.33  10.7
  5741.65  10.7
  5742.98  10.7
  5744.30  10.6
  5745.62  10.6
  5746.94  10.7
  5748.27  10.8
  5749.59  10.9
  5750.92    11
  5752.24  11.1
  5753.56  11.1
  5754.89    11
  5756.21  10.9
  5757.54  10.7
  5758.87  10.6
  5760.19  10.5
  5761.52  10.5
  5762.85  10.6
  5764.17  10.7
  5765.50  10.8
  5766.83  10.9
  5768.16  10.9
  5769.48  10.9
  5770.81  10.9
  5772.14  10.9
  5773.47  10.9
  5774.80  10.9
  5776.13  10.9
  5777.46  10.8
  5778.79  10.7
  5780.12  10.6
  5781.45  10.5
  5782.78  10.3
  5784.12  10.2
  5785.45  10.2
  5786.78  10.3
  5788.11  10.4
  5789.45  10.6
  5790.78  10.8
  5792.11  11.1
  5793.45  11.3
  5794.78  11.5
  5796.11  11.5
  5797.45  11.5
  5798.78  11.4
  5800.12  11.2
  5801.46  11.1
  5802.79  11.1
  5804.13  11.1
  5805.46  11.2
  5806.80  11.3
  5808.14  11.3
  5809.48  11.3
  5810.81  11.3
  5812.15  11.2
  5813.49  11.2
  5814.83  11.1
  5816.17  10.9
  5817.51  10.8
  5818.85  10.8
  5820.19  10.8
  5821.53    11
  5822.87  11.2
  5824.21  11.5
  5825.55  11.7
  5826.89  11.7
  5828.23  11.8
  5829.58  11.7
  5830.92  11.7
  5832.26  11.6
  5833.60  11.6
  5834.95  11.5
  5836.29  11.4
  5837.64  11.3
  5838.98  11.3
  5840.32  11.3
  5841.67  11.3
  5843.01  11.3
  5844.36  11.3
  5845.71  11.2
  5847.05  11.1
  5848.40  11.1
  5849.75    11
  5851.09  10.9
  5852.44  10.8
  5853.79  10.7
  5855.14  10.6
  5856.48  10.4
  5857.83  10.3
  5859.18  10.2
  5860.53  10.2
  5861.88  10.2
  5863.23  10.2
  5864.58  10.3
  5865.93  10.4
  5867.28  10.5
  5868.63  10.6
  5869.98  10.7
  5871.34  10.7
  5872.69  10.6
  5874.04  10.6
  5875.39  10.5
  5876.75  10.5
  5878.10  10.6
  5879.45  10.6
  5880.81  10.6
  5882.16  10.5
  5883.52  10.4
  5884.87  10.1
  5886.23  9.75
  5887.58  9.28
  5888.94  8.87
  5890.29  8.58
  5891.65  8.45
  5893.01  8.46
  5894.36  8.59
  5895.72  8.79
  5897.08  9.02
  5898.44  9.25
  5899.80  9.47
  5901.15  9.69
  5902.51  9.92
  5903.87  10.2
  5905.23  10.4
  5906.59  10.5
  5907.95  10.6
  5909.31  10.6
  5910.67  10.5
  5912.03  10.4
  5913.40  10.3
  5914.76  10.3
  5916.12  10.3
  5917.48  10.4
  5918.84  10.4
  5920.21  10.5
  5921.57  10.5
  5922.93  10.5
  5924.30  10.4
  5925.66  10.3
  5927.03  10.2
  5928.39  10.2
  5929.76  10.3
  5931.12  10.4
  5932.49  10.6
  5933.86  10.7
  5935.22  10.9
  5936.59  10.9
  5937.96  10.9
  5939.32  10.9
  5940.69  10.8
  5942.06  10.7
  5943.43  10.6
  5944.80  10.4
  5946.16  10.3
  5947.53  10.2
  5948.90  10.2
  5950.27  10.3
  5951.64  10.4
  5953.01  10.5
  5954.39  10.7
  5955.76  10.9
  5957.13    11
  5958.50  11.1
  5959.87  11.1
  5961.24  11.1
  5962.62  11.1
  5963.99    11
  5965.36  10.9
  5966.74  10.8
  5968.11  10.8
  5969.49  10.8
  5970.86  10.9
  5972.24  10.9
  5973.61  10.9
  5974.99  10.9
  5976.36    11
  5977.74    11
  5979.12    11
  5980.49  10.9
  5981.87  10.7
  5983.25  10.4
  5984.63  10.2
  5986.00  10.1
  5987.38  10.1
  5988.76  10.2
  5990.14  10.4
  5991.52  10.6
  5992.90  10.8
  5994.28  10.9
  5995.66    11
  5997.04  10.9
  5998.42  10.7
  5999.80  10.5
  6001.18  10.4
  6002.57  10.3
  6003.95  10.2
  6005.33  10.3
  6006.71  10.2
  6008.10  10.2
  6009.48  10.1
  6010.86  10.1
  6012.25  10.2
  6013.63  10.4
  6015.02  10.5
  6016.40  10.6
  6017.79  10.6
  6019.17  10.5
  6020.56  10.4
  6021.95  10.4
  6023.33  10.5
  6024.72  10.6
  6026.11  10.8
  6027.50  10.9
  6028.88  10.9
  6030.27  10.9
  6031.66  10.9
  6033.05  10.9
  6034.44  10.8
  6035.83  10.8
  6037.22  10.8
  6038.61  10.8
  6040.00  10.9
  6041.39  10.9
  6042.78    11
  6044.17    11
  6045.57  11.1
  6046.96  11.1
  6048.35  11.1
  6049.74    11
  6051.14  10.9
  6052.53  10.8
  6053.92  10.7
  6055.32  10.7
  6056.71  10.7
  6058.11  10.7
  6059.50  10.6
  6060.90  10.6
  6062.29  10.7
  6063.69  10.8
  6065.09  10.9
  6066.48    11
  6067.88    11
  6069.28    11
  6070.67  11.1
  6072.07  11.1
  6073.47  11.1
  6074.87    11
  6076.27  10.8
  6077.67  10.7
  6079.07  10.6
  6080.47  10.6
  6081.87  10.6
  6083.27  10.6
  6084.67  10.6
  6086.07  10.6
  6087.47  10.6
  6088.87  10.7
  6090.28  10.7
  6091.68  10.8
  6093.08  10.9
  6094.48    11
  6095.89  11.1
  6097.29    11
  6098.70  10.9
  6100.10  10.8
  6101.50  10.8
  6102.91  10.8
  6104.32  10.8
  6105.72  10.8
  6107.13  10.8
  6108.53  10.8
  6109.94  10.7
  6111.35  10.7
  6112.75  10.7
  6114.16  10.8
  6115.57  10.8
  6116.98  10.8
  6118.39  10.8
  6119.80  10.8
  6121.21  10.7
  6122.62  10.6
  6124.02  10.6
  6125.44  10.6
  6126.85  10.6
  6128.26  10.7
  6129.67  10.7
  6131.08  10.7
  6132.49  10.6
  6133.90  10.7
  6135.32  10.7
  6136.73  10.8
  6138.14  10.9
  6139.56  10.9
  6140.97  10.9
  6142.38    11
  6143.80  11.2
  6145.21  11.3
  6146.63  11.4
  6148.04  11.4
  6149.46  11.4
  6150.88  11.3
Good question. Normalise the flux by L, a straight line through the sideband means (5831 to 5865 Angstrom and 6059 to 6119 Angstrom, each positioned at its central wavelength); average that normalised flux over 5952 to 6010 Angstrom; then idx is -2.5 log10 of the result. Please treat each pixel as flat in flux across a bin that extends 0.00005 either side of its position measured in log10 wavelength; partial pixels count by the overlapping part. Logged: 0.019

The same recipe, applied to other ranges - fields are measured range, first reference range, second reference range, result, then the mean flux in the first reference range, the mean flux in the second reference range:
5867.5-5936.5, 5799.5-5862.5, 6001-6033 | 0.08 mag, 11.1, 10.5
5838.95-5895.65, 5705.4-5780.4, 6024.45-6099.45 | 0.05 mag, 10.8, 10.8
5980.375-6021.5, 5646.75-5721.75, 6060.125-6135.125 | 0.03 mag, 10.4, 10.8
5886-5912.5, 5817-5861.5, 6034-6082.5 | 0.16 mag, 11.1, 10.9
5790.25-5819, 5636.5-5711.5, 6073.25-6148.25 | -0.07 mag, 10.3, 10.8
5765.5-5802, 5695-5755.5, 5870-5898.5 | -0.05 mag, 10.7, 9.78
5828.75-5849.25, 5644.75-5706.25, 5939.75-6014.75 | -0.09 mag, 10.3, 10.6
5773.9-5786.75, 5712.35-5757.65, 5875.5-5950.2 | 0.01 mag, 10.8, 10.1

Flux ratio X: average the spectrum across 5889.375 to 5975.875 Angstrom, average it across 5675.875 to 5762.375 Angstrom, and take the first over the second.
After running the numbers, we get 0.97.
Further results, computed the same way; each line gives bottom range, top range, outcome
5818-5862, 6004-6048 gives 0.96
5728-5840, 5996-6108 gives 0.98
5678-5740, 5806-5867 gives 1.04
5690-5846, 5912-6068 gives 0.98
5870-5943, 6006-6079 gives 1.06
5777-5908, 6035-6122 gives 1.02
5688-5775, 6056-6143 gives 1.01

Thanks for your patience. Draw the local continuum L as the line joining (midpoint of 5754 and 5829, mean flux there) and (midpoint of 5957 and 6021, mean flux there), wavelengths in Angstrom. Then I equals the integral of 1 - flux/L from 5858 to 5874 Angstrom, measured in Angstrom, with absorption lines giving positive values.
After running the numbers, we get 0.61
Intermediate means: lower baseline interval 11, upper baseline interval 10.6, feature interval 10.4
